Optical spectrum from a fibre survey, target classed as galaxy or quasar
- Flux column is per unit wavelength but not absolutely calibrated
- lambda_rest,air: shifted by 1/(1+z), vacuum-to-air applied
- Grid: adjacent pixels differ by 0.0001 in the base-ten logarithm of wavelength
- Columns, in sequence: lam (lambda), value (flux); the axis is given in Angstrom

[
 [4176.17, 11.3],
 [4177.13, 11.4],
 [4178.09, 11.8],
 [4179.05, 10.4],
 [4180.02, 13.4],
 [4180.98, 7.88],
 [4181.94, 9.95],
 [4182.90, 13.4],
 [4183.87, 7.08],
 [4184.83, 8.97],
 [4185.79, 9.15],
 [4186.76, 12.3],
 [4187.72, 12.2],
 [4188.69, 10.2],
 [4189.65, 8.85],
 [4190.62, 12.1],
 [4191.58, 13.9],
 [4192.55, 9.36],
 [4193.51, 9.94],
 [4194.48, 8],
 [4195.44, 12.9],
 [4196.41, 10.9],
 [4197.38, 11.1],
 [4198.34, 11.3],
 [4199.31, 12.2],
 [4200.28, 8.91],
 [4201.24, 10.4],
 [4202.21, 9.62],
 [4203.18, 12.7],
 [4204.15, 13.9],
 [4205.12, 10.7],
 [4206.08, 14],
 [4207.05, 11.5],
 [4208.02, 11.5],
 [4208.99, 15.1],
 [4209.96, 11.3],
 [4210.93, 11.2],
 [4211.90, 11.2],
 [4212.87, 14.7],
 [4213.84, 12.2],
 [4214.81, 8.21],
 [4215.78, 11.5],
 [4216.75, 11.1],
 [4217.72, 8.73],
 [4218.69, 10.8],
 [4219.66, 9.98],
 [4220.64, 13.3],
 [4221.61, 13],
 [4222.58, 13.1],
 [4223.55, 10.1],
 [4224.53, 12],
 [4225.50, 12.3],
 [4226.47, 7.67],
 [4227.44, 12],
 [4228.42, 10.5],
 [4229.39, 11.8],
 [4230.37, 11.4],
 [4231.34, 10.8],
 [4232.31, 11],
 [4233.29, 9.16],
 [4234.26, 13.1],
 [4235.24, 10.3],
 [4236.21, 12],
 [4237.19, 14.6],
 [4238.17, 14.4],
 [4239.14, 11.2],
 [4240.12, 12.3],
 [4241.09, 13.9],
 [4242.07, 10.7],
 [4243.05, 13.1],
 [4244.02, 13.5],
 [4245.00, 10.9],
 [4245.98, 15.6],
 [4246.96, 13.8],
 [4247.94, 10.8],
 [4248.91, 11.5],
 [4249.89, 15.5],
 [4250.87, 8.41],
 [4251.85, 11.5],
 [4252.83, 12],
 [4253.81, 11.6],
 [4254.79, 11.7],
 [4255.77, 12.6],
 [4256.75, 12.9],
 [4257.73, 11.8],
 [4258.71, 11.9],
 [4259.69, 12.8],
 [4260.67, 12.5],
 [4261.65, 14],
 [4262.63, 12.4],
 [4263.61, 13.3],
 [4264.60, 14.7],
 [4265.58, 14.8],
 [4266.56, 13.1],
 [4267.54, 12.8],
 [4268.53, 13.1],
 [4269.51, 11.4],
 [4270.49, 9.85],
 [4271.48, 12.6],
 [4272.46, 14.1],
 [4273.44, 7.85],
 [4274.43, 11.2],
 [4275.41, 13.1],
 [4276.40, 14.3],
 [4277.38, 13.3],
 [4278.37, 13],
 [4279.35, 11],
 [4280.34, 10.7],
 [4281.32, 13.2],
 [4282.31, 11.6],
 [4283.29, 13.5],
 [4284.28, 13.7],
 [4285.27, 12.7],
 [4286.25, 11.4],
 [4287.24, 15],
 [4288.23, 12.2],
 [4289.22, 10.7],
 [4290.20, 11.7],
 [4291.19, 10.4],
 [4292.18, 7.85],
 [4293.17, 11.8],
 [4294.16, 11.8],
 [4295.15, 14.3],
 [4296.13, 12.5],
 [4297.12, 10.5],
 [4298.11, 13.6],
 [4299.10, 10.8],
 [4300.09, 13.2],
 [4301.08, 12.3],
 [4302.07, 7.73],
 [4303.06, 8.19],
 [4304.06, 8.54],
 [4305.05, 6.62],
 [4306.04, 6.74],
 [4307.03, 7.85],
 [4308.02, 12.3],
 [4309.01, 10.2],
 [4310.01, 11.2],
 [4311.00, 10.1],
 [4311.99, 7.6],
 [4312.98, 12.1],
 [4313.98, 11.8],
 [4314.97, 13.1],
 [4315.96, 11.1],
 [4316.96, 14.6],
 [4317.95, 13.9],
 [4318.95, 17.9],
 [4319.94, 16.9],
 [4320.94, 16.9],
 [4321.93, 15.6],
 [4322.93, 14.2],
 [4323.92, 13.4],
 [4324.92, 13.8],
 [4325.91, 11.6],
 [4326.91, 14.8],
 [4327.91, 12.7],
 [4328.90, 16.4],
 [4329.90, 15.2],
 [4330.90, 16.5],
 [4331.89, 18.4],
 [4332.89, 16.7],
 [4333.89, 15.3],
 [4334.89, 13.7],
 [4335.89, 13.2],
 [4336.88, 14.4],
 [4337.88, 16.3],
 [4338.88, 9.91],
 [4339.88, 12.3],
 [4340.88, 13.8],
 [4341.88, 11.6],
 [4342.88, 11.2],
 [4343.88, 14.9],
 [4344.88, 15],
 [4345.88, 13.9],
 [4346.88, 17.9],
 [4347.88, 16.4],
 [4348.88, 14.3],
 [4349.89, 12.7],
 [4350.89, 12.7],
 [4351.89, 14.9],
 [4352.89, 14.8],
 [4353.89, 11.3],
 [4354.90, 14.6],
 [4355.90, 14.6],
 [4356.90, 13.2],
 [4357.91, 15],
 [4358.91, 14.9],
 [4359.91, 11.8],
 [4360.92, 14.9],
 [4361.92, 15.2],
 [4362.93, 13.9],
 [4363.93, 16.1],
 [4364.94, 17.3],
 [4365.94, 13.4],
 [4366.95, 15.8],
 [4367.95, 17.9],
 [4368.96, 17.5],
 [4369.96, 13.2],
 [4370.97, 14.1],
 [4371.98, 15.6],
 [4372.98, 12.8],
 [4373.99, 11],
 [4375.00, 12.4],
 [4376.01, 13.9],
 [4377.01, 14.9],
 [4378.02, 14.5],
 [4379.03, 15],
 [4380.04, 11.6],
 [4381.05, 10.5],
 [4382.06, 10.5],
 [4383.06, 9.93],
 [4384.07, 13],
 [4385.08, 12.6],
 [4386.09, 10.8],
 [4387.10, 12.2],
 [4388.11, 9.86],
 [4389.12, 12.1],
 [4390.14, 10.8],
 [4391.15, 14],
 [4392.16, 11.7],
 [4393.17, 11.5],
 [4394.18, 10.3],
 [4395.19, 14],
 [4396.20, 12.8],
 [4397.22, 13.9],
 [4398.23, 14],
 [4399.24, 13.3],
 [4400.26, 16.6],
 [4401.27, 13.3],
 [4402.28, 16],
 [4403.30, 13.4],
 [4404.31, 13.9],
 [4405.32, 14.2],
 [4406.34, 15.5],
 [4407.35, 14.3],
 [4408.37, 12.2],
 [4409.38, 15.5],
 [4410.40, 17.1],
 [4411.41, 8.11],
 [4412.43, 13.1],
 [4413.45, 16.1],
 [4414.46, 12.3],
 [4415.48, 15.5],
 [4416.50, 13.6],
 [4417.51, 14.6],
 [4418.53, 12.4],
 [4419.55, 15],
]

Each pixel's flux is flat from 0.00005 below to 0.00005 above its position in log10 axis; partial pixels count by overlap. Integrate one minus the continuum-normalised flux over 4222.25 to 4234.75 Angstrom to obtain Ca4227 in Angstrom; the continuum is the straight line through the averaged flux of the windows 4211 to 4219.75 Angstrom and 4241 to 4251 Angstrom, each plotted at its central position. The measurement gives 0.6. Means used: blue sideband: 11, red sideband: 12.6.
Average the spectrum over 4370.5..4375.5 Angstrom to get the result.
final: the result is 13.2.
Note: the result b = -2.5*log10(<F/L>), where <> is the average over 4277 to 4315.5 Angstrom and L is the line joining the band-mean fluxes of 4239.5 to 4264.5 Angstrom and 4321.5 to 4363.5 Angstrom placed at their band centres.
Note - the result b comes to 0.19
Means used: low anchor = 12.5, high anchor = 14.2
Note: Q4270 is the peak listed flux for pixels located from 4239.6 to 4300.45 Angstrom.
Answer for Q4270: 15.6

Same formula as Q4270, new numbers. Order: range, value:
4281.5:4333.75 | 18.4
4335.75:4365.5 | 17.9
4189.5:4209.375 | 15.1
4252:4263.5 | 14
